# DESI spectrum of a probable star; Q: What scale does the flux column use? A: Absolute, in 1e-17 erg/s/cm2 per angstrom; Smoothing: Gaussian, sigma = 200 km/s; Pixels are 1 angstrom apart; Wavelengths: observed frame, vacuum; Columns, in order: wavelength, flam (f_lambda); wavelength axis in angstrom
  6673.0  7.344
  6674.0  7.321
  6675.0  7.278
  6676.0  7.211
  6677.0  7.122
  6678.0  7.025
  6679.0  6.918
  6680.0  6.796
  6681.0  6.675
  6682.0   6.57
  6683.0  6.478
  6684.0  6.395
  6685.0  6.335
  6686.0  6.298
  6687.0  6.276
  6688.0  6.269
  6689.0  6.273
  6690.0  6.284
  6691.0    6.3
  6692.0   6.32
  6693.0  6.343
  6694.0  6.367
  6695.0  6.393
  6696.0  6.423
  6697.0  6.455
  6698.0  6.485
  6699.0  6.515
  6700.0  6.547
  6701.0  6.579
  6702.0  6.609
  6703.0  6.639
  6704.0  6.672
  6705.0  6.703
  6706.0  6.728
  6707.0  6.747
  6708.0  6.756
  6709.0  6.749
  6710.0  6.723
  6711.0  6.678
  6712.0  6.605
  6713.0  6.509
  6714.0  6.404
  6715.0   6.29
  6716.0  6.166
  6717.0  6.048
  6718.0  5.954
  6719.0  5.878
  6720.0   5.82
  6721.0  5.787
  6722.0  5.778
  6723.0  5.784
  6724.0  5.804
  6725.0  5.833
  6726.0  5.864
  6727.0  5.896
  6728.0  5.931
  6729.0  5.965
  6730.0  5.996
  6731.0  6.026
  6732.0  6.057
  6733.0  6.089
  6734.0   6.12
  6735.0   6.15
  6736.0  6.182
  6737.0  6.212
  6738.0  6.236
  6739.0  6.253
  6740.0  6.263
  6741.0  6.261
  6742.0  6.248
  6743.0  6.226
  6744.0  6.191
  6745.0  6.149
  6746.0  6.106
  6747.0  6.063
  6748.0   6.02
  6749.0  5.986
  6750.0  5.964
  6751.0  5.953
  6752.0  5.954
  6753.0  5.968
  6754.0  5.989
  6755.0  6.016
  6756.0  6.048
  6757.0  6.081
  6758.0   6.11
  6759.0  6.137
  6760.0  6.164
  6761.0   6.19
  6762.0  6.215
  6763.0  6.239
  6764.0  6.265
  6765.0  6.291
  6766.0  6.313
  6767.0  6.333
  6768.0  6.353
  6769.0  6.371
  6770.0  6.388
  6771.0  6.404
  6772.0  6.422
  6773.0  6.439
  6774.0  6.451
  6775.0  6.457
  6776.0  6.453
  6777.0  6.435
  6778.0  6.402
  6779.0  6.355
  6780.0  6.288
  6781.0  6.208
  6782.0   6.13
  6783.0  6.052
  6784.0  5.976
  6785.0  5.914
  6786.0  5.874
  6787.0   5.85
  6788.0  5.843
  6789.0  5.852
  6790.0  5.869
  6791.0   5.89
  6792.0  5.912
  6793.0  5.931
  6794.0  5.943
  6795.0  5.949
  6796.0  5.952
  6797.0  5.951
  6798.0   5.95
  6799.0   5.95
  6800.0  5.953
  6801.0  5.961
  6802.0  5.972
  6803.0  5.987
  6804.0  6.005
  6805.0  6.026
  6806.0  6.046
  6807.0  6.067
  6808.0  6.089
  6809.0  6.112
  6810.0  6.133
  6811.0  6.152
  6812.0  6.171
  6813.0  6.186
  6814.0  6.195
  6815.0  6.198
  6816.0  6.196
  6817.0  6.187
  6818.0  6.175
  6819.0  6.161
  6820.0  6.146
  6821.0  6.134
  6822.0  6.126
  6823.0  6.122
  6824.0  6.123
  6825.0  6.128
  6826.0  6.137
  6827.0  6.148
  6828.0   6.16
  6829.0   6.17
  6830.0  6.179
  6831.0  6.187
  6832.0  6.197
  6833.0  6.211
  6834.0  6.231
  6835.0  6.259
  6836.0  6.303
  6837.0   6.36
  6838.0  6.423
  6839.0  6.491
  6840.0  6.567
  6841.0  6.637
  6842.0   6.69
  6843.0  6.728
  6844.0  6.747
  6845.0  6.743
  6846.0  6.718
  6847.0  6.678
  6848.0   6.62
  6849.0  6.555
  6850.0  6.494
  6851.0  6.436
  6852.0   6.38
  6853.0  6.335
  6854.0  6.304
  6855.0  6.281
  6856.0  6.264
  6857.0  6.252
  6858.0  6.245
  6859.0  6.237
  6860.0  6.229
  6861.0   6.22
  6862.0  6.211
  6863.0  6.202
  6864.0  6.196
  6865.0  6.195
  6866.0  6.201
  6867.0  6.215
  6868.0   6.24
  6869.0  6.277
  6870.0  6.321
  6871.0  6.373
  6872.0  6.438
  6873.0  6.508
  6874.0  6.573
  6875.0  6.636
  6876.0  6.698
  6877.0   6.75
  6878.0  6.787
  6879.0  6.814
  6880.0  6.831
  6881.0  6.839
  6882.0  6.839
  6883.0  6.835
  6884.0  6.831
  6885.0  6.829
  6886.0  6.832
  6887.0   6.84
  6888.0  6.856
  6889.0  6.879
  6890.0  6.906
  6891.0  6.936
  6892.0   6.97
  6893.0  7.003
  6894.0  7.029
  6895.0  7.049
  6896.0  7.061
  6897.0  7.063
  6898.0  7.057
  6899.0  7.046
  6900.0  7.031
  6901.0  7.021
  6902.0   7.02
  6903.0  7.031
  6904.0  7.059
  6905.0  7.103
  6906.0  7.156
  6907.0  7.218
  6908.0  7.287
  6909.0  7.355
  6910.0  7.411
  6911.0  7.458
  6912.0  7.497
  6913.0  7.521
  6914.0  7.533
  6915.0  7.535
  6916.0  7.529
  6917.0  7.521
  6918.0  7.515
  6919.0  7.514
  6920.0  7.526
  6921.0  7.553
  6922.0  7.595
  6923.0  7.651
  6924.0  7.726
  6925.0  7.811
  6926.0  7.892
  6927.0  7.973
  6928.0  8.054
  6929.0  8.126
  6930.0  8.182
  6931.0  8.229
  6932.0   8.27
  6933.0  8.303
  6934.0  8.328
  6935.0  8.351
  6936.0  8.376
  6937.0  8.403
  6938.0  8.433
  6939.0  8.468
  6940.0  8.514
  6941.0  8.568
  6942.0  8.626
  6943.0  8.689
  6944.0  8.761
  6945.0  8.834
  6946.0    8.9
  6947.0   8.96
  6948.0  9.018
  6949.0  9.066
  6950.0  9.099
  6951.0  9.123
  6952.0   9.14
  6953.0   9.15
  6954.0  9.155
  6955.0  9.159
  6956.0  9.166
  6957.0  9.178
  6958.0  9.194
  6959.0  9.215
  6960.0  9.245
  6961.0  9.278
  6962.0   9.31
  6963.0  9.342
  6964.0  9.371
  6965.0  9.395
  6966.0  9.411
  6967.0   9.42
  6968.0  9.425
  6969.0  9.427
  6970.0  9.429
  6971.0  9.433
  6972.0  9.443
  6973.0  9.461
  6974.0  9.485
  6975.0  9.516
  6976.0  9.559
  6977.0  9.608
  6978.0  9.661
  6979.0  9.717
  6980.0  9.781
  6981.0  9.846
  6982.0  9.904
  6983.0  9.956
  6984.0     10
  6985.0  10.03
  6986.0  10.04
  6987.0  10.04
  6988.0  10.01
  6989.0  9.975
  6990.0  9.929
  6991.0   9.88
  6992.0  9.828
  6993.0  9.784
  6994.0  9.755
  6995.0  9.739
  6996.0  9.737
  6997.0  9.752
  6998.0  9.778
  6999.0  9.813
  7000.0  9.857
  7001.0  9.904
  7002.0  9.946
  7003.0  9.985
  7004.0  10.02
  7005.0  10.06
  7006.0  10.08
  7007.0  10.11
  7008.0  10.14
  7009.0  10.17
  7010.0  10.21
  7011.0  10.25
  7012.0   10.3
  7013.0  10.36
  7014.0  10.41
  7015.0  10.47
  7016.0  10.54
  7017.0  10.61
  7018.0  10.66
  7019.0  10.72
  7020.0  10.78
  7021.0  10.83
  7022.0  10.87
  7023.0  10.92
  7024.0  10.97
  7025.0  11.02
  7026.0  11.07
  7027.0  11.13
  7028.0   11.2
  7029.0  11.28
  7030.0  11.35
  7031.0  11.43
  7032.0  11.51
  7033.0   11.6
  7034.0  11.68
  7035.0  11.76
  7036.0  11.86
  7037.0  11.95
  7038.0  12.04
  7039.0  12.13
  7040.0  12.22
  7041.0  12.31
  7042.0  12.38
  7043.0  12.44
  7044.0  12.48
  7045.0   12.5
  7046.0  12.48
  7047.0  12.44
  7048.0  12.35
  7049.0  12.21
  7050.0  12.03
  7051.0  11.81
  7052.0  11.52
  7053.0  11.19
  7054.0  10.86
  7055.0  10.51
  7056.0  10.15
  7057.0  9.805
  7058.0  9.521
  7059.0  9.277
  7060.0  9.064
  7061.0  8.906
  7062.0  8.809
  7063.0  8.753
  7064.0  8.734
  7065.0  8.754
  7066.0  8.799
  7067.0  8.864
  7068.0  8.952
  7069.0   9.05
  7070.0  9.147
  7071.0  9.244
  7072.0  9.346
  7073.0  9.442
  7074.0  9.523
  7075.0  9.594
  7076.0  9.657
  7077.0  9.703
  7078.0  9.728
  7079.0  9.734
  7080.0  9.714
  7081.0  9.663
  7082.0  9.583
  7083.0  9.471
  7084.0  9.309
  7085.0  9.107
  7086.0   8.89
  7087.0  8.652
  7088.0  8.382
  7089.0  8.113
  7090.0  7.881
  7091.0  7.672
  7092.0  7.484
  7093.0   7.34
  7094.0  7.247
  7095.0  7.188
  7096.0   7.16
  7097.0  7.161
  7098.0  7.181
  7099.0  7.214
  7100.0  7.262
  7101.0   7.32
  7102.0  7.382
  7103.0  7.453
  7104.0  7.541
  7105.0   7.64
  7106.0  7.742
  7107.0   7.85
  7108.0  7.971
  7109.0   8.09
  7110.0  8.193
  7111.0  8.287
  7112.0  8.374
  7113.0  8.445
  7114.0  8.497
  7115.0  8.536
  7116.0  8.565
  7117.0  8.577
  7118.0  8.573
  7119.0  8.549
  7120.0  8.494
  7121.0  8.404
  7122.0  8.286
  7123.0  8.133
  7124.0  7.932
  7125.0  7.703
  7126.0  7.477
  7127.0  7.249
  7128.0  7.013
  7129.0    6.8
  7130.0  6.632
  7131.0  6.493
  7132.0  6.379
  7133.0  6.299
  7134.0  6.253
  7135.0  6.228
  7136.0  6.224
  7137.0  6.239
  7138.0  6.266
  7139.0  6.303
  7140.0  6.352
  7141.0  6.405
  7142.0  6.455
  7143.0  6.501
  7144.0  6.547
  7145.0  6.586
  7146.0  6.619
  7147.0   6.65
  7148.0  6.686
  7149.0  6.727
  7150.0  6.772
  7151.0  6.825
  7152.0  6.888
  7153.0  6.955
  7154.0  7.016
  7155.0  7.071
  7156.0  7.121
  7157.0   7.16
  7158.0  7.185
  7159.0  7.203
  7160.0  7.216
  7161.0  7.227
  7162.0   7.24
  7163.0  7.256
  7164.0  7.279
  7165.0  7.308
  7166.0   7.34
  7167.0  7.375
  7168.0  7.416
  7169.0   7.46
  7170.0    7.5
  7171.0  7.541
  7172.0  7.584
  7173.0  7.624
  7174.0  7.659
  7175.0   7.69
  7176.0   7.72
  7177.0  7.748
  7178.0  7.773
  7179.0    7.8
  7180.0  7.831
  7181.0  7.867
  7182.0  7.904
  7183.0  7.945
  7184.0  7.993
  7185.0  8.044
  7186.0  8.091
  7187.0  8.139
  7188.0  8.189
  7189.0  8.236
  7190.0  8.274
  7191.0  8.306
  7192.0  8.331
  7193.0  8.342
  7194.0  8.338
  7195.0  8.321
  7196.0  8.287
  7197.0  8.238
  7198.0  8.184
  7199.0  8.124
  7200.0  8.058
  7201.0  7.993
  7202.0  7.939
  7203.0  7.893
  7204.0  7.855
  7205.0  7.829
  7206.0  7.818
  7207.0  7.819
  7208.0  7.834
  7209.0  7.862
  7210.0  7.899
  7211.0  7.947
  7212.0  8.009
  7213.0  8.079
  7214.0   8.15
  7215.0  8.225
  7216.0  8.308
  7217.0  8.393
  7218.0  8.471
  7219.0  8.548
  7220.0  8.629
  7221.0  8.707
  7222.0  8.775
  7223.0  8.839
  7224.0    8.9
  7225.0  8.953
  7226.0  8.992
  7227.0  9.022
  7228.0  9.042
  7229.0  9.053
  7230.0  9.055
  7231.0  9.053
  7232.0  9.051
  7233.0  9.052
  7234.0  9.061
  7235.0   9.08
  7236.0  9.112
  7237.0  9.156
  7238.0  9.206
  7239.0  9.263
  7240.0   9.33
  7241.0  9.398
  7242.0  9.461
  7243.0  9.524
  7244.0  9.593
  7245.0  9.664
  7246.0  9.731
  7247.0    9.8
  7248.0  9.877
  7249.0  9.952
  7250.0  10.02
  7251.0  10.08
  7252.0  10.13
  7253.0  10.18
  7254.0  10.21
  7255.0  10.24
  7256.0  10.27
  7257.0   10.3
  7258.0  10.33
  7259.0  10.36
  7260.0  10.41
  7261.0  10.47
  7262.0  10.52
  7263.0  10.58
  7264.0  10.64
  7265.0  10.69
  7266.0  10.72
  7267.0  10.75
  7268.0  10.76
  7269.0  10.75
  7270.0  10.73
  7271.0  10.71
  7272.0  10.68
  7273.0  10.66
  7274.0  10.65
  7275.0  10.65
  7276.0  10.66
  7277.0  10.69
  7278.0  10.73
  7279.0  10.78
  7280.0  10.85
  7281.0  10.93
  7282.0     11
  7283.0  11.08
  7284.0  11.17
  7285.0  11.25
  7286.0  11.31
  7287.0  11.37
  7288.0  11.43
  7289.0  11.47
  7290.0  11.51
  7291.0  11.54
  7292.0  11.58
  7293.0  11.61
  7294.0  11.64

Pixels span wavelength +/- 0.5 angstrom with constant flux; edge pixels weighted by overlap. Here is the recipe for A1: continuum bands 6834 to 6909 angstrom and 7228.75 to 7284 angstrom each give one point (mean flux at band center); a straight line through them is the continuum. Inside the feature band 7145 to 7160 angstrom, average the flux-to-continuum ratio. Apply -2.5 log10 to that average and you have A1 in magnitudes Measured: 0.31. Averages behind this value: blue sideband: 6.65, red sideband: 10.1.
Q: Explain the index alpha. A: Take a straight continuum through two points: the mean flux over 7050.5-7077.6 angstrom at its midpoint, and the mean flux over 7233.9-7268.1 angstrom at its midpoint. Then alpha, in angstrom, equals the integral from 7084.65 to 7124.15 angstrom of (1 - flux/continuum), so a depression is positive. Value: 7.0 angstrom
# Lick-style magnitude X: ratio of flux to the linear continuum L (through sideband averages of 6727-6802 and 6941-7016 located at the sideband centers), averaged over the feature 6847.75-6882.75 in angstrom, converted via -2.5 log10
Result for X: 0.20 mag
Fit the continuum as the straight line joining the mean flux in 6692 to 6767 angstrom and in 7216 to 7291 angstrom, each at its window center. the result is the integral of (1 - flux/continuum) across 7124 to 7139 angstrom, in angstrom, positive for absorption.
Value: 4.0 angstrom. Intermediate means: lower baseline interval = 6.22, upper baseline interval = 10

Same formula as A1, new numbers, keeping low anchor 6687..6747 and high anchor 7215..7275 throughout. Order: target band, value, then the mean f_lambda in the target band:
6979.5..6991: -0.24 mag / 9.95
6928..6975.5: -0.15 mag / 8.96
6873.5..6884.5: 0.08 mag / 6.77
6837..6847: 0.07 mag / 6.63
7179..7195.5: 0.15 mag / 8.12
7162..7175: 0.23 mag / 7.45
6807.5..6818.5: 0.12 mag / 6.16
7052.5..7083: -0.11 mag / 9.47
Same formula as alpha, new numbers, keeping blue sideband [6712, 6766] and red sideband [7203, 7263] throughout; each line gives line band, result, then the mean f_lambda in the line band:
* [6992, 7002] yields -2.8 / 9.8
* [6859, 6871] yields 1.1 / 6.23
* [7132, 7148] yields 4.0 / 6.4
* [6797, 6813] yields 1.1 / 6.04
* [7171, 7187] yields 1.8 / 7.82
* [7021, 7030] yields -3.7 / 11.1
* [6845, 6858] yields 0.6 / 6.45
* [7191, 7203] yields 1.0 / 8.19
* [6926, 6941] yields -2.1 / 8.28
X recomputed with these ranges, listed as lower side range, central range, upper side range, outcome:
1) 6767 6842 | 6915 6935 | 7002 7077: 0.08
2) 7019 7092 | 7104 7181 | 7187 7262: 0.29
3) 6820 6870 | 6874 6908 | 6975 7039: 0.08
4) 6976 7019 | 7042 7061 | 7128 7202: -0.22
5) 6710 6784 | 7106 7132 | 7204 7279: 0.10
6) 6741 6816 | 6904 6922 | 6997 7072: 0.15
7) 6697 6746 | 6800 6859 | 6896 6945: 0.13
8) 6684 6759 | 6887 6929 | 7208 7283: 0.02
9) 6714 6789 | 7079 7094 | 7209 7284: -0.01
